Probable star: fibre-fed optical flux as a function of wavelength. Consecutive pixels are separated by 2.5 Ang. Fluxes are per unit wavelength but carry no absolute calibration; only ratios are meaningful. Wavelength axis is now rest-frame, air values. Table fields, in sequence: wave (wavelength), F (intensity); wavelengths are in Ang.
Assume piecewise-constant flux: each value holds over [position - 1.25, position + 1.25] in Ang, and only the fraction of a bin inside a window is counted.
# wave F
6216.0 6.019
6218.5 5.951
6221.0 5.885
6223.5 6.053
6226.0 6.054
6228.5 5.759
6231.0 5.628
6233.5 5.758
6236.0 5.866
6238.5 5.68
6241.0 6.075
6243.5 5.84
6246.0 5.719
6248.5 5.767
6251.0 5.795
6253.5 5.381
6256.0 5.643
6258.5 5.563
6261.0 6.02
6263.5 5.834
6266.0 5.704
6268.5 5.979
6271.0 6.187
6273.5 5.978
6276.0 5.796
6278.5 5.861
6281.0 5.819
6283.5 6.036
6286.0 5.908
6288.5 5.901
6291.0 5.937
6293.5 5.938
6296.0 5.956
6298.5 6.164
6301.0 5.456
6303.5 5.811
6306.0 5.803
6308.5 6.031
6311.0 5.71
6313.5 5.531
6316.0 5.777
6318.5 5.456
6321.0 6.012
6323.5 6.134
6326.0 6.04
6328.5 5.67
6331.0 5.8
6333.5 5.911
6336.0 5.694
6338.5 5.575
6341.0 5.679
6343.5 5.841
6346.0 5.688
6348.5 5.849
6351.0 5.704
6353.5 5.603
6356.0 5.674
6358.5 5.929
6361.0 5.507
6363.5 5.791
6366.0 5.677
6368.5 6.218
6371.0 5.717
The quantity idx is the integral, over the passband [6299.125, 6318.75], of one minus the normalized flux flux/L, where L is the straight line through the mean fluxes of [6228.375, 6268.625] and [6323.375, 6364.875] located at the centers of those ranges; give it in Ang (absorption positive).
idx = 0.12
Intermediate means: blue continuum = 5.76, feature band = 5.72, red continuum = 5.76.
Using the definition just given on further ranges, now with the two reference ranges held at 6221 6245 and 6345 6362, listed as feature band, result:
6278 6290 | -0.2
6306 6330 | -0.3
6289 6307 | -0.3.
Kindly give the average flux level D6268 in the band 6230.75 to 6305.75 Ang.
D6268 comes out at 5.84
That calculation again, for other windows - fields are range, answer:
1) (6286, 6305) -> 5.88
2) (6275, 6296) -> 5.9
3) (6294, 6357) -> 5.79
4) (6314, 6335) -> 5.84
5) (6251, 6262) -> 5.66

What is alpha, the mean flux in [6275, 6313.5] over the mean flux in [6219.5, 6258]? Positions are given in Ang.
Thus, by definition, 1.01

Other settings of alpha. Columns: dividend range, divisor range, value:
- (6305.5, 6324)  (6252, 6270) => 1.01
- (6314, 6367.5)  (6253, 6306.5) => 0.98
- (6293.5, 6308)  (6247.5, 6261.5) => 1.03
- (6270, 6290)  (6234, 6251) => 1.02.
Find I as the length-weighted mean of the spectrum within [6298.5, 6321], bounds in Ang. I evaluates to 5.74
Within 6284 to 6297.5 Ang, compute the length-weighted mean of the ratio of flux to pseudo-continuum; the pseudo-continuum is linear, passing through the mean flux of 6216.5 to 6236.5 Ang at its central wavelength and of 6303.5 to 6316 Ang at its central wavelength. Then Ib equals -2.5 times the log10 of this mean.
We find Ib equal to -0.03 mag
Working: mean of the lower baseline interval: 5.87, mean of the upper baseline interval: 5.77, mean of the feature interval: 5.94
